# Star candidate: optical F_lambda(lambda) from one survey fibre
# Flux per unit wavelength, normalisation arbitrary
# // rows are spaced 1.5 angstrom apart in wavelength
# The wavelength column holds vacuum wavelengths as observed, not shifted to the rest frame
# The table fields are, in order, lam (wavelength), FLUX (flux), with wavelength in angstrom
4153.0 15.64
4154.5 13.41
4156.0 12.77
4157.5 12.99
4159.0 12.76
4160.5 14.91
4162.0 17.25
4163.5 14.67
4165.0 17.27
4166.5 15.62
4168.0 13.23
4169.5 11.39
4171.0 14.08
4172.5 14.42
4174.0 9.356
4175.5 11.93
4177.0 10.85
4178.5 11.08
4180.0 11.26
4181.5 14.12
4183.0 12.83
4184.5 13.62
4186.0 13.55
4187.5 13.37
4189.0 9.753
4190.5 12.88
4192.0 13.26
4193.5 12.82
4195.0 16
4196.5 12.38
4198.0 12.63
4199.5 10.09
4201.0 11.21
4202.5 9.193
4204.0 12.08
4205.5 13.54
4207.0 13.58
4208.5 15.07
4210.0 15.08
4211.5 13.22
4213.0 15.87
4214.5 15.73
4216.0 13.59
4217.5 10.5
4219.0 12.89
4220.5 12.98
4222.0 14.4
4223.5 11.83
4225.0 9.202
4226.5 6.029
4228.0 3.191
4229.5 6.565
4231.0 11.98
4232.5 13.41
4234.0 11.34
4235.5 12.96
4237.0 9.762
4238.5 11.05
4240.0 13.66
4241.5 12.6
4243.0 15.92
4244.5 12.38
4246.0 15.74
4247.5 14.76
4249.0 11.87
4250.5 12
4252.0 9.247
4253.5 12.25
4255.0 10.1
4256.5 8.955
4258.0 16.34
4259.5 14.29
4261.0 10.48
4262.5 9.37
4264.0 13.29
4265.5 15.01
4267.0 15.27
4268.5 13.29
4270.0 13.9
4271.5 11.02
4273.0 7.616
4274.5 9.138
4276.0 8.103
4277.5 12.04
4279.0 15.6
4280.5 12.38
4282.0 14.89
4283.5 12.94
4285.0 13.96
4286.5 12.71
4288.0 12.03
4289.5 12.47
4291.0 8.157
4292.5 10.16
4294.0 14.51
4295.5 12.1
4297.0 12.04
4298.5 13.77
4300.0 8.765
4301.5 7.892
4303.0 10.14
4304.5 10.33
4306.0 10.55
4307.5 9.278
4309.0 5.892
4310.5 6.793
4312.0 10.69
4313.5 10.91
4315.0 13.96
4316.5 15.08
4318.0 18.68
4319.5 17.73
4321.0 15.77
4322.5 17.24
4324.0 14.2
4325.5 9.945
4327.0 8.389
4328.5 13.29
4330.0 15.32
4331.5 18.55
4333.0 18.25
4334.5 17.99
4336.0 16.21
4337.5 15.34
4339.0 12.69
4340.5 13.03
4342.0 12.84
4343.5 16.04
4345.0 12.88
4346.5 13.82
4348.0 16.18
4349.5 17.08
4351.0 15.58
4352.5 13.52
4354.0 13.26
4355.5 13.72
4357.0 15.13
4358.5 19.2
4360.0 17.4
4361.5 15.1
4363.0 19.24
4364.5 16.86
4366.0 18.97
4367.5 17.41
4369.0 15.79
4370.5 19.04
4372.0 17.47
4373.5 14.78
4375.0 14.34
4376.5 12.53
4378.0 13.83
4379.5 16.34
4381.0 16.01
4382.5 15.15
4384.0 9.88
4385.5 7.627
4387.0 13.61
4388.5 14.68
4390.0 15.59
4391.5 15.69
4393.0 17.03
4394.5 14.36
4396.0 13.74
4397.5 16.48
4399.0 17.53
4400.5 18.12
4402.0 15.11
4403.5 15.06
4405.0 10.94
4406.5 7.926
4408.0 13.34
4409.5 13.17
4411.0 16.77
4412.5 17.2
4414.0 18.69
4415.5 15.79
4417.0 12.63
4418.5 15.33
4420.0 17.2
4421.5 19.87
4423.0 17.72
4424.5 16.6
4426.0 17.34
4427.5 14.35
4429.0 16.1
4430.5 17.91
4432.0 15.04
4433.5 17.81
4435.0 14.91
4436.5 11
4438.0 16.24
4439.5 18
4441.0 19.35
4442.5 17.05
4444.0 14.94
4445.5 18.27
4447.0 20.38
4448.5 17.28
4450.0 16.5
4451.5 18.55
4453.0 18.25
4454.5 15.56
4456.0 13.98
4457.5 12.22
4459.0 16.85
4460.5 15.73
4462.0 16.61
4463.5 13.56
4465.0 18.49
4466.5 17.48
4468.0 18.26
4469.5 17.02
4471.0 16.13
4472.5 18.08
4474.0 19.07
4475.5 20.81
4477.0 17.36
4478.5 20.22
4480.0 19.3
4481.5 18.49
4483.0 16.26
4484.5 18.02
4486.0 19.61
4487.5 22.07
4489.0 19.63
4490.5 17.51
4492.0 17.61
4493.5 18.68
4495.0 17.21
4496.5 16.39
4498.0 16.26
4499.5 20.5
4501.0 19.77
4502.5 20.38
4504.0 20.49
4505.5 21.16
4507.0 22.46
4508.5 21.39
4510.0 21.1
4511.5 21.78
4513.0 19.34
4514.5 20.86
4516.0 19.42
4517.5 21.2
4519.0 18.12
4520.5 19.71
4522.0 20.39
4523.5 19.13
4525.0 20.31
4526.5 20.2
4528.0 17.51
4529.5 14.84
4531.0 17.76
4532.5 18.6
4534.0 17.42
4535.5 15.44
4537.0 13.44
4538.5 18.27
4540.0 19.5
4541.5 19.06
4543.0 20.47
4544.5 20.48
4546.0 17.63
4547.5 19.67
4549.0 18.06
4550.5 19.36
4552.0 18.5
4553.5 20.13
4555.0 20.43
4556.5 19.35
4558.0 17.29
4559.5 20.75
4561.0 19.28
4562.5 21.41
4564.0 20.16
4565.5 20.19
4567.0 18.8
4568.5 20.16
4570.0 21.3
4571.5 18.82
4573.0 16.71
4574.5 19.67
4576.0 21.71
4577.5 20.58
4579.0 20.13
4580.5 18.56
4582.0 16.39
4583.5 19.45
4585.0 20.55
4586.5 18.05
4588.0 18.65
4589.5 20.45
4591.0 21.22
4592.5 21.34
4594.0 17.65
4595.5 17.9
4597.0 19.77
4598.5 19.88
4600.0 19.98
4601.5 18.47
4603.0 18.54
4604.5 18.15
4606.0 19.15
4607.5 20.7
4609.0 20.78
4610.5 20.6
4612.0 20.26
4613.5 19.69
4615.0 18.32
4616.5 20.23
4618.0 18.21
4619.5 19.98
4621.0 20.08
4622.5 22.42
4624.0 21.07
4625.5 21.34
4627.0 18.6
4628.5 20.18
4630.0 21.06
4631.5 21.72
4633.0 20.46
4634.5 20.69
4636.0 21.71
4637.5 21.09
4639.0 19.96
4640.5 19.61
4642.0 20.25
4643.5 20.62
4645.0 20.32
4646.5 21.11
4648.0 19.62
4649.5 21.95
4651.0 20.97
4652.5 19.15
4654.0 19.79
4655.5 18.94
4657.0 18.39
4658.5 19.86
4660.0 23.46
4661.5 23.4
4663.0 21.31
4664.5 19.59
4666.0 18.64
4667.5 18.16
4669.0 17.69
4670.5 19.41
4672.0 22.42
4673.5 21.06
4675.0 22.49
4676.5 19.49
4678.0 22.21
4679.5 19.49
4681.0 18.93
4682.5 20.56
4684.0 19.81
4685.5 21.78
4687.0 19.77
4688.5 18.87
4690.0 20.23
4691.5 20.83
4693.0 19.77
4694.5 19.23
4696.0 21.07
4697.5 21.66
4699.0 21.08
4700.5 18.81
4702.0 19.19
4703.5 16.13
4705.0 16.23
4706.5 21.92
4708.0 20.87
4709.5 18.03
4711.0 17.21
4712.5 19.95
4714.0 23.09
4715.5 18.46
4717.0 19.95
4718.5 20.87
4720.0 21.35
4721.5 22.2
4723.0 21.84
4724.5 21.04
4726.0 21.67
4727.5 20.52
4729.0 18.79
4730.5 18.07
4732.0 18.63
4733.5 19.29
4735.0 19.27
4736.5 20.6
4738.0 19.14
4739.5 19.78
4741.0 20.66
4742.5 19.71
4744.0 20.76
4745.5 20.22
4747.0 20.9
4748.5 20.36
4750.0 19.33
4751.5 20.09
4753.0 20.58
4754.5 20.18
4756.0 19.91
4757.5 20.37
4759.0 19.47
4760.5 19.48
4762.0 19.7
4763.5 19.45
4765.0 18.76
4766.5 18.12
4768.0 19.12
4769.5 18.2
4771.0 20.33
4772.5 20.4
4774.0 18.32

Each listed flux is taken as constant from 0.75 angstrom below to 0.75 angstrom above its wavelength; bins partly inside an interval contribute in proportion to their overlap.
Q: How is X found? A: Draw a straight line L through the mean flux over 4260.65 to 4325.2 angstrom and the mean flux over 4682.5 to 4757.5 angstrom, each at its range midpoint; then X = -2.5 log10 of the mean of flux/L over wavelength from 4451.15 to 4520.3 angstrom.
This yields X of -0.18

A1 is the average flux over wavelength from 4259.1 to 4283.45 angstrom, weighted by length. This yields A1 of 12.2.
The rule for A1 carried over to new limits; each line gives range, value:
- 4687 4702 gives 20.1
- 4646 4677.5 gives 20.3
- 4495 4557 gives 19.2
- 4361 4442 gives 15.5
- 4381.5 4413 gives 14.2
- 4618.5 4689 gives 20.4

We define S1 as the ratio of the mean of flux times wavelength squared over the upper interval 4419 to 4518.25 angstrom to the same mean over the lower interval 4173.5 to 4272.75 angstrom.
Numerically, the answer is 1.64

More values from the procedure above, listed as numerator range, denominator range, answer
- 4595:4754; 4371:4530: 1.30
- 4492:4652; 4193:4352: 1.78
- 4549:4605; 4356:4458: 1.33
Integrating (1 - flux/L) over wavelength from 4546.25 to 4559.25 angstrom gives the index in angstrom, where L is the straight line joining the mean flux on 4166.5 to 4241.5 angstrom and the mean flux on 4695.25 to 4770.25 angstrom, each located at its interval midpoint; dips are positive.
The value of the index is -1.41 angstrom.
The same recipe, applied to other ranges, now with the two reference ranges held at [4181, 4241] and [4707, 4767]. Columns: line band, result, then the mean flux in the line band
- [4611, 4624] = -1.3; 20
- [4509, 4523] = -2.9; 20.2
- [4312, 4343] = -1.7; 14.7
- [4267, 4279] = 1.6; 11.3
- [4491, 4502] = -1.1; 18.1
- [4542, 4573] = -4.0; 19.5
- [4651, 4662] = -0.9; 20.4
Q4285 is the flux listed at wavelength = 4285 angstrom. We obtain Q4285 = 13.96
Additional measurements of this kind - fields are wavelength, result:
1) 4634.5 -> 20.69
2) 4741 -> 20.66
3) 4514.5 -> 20.86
